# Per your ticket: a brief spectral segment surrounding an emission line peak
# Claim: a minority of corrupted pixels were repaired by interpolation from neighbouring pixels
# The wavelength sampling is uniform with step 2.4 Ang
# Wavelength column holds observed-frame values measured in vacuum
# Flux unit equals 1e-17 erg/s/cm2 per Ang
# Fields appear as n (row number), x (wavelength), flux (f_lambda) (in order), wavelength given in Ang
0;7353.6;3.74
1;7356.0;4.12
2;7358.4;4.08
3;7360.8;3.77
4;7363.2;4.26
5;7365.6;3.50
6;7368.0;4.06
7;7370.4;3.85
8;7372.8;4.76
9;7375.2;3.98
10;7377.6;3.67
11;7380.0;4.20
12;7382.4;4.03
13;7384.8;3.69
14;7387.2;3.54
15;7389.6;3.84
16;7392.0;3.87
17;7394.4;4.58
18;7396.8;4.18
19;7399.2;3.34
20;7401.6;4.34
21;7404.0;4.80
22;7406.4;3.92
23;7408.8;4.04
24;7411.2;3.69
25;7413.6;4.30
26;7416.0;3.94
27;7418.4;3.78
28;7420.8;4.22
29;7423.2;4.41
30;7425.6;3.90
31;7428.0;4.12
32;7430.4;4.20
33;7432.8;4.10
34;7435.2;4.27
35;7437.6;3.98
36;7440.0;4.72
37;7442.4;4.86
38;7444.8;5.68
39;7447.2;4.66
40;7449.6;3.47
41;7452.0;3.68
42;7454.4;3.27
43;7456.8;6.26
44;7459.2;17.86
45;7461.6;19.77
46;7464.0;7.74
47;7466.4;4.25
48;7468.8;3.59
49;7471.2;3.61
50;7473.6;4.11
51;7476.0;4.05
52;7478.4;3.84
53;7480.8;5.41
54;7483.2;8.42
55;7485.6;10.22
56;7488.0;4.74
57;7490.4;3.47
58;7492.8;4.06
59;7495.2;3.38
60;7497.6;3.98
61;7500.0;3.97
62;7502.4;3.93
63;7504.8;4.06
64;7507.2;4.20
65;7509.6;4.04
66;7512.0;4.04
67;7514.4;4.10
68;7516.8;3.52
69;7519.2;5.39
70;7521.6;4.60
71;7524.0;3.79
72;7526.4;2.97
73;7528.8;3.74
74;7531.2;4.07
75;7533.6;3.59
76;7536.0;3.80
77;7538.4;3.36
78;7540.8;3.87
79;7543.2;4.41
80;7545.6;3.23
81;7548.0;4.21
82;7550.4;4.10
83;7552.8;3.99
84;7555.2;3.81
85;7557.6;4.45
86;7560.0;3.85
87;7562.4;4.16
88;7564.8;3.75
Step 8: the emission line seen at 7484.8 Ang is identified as [N II] 6583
